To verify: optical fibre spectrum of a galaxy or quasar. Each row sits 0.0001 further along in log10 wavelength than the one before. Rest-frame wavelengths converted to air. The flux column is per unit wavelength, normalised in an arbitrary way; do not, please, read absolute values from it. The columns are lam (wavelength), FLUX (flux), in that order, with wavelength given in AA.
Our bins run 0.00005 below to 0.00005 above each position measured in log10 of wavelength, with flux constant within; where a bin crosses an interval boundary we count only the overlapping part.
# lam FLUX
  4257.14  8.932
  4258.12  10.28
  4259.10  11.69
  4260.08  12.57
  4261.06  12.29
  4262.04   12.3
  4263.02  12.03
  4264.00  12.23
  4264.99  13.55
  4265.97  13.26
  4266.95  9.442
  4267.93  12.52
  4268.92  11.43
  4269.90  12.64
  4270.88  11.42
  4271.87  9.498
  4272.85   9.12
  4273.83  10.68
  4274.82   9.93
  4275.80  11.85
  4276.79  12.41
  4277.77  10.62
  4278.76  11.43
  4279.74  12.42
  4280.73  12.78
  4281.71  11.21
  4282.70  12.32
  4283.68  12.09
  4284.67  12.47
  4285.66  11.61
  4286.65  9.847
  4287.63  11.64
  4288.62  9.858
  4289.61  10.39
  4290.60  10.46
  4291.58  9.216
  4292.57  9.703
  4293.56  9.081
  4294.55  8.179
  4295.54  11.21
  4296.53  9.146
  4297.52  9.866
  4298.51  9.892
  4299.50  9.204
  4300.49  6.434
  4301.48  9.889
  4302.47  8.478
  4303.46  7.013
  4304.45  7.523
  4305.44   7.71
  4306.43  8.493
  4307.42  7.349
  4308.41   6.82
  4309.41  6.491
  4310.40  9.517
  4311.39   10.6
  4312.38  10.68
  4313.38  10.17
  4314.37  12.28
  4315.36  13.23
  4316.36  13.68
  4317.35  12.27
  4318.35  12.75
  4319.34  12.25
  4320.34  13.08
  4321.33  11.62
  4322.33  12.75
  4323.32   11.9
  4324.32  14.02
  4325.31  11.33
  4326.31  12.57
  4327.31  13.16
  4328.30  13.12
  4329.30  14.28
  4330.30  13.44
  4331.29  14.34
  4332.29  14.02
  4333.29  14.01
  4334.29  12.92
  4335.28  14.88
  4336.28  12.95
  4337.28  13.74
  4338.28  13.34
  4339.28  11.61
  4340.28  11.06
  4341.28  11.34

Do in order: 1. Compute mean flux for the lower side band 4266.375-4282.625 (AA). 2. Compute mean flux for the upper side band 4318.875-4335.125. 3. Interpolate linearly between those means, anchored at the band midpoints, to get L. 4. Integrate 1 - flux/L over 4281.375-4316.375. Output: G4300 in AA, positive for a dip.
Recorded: 6.7 AA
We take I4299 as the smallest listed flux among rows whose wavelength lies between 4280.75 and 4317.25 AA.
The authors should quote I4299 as 6.434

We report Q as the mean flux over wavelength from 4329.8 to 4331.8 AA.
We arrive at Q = 13.9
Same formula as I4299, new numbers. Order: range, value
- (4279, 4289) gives 9.847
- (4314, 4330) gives 11.33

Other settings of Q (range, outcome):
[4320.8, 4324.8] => 12.6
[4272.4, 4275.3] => 9.92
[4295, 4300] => 9.84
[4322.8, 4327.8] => 12.6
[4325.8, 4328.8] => 12.9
